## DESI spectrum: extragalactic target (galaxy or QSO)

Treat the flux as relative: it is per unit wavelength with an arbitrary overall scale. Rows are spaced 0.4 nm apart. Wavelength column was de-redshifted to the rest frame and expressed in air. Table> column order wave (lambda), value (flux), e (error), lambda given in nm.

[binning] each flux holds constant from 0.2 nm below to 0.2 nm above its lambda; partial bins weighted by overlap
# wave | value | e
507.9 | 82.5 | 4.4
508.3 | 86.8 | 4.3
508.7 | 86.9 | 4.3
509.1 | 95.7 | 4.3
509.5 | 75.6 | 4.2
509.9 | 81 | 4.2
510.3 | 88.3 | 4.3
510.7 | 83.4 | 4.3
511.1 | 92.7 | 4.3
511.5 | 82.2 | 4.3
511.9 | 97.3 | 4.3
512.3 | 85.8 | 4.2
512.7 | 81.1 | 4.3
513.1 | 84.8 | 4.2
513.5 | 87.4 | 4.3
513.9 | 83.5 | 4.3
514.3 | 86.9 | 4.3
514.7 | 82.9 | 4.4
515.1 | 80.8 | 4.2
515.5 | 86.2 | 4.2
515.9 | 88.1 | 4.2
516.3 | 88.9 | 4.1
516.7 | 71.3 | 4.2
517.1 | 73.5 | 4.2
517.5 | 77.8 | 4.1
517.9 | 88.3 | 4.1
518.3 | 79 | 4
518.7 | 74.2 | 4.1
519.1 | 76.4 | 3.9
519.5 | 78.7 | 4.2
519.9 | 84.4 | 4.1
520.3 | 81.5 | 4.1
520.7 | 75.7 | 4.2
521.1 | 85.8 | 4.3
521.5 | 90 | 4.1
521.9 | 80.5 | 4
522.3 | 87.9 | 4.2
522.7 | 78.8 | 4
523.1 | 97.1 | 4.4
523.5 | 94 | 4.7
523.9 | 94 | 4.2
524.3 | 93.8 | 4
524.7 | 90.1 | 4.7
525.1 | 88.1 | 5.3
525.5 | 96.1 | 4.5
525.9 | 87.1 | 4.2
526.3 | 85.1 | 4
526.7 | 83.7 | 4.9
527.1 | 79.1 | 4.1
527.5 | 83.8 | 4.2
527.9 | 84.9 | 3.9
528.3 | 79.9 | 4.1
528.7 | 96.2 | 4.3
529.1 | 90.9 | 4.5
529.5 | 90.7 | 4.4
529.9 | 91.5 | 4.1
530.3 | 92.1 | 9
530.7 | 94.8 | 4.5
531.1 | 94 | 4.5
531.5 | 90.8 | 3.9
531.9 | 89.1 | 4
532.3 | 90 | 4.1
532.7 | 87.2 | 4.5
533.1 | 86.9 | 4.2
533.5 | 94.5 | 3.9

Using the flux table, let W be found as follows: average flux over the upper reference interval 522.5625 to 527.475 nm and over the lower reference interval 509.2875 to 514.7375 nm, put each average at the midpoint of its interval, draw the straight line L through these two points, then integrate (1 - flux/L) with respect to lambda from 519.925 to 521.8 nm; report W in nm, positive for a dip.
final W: 0.10 nm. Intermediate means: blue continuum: 85.3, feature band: 83.2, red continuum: 88.9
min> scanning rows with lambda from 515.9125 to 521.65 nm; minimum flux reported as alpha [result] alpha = 71.3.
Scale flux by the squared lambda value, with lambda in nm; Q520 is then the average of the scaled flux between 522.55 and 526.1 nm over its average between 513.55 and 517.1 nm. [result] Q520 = 1.14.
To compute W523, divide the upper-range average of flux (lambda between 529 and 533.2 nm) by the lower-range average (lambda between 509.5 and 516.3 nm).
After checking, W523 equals 1.06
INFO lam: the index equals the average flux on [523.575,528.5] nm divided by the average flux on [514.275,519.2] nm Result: 1.08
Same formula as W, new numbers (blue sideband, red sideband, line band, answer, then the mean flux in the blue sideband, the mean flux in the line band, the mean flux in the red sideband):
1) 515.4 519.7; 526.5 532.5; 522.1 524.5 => -0.19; 80.1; 90.9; 88.8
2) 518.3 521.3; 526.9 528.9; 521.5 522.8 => -0.05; 79.5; 83.8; 84.8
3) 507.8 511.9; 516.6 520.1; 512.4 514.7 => -0.05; 86.2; 84.6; 78.4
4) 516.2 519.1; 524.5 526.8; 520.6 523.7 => -0.09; 78.5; 86.6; 88.6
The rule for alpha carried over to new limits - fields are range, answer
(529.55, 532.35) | 89.1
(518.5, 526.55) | 74.2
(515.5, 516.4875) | 86.2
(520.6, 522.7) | 75.7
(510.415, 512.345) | 82.2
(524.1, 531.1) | 79.1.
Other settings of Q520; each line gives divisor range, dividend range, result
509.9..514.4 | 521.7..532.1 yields 1.09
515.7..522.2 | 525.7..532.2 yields 1.13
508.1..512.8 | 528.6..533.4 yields 1.14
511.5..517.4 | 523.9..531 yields 1.11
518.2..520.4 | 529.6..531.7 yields 1.22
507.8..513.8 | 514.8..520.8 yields 0.96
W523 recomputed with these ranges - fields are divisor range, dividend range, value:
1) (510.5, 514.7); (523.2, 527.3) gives 1.03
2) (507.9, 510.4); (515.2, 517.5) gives 0.95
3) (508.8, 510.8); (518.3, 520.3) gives 0.93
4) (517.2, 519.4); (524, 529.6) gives 1.11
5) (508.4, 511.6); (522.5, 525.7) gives 1.07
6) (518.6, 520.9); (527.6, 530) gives 1.13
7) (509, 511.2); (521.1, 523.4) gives 1.02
